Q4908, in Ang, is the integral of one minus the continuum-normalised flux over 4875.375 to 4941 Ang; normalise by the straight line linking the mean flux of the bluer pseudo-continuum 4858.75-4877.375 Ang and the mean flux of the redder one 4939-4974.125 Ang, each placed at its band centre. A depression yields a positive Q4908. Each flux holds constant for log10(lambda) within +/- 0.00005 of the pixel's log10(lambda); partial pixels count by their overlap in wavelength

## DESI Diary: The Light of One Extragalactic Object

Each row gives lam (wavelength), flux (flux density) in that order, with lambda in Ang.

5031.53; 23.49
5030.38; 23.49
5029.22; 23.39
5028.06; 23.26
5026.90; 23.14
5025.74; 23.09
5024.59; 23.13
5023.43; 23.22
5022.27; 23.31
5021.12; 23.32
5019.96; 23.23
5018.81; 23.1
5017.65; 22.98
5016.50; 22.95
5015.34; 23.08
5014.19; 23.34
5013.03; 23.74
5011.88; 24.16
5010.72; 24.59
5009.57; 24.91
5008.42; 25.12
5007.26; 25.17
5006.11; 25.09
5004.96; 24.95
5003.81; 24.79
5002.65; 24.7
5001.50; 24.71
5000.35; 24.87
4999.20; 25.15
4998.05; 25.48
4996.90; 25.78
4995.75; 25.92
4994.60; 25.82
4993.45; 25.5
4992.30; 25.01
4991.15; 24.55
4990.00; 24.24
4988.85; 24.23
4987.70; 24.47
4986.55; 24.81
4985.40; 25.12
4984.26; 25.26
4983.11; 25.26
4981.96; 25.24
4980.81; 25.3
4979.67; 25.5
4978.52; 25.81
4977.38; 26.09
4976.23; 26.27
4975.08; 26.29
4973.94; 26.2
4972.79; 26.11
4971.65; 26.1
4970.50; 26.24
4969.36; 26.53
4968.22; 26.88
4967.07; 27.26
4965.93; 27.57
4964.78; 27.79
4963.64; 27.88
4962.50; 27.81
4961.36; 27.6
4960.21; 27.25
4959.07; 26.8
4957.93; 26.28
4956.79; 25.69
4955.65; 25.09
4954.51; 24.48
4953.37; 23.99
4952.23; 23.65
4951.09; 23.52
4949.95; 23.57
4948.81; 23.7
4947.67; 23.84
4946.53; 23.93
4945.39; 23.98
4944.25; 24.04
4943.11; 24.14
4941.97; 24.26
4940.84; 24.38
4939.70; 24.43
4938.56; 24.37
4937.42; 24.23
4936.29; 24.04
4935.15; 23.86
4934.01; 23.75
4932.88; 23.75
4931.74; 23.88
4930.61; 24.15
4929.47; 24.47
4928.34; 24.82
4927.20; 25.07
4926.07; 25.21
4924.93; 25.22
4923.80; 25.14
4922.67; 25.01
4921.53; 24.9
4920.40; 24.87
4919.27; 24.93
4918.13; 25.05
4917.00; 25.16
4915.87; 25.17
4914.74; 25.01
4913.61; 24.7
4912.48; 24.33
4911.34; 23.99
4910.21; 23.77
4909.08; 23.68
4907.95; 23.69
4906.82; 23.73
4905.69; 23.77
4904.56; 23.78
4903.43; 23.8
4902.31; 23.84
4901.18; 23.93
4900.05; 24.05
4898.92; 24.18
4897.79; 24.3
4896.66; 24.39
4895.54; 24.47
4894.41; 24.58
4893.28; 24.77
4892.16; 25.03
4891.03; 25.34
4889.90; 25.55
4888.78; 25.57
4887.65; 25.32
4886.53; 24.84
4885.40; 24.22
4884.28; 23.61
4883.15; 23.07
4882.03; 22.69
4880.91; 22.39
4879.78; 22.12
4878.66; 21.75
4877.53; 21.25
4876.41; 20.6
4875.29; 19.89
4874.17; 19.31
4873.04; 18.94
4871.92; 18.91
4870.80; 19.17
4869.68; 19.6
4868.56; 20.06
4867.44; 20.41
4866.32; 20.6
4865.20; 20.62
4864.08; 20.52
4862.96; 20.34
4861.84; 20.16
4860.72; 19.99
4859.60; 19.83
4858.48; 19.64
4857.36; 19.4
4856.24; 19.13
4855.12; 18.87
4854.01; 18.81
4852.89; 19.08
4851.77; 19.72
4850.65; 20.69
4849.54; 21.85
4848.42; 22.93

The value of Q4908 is -5.0 Ang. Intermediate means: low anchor 20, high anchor 25.5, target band 24.1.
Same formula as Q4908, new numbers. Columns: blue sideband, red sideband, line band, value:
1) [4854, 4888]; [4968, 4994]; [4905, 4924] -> -1.5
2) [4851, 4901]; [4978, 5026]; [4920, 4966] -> -3.3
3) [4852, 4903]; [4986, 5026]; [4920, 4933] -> -1.1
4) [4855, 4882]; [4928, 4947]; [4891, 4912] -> -2.0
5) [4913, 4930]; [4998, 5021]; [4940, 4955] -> 0.5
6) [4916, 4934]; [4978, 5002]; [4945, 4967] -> -0.5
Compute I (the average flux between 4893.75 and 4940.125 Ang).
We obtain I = 24.4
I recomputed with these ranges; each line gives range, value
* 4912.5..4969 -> 25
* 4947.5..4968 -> 25.8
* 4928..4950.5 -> 24.1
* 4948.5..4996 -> 25.7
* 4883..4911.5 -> 24.3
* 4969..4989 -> 25.6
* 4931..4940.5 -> 24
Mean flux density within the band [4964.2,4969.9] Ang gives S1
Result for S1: 27.2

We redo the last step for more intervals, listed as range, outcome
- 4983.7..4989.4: 24.8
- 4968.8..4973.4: 26.2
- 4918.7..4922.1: 24.9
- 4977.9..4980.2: 25.7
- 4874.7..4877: 20.3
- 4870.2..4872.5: 19.1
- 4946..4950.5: 23.7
